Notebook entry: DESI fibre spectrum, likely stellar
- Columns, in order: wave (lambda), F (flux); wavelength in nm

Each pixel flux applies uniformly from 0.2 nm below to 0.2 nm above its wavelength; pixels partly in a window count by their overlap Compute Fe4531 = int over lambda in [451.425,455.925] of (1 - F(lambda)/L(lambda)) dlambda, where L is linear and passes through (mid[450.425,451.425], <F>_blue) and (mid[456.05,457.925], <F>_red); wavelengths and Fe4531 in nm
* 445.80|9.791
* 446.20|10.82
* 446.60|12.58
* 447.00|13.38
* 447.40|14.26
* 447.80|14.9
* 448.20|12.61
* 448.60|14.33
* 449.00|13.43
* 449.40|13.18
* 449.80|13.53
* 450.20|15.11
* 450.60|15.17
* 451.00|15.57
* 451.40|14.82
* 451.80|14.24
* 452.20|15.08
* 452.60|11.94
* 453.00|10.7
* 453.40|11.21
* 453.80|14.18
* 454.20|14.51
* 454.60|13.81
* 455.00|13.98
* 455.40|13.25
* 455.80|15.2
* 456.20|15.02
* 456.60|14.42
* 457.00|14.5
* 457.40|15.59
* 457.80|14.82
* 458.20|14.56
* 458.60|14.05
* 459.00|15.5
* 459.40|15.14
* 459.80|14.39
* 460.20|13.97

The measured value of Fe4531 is 0.47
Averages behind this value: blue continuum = 15.3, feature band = 13.5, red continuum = 14.9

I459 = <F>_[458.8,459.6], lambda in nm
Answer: 15.3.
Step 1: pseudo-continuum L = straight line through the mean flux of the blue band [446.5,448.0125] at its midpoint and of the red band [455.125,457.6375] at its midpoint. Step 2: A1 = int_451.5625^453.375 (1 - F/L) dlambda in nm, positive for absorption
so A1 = 0.183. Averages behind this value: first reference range 13.8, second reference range 14.6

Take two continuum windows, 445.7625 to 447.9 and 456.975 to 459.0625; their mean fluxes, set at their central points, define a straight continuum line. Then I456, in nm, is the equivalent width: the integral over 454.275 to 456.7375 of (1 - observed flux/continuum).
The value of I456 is 0.01 nm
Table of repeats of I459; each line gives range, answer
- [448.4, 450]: 13.6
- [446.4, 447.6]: 13.4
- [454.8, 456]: 14.1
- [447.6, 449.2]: 13.8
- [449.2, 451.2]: 14.5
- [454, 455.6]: 13.9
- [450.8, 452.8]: 14.3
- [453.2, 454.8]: 13.4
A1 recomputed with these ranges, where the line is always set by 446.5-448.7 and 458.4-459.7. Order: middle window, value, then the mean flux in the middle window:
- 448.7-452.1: -0.10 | 14.4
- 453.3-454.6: 0.07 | 13.5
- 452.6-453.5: 0.20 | 11.1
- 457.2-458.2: -0.02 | 15.1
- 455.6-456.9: -0.02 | 14.9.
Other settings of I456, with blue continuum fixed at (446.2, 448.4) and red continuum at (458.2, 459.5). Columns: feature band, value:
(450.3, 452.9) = -0.09 nm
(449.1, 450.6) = -0.05 nm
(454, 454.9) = 0.01 nm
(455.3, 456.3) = -0.01 nm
